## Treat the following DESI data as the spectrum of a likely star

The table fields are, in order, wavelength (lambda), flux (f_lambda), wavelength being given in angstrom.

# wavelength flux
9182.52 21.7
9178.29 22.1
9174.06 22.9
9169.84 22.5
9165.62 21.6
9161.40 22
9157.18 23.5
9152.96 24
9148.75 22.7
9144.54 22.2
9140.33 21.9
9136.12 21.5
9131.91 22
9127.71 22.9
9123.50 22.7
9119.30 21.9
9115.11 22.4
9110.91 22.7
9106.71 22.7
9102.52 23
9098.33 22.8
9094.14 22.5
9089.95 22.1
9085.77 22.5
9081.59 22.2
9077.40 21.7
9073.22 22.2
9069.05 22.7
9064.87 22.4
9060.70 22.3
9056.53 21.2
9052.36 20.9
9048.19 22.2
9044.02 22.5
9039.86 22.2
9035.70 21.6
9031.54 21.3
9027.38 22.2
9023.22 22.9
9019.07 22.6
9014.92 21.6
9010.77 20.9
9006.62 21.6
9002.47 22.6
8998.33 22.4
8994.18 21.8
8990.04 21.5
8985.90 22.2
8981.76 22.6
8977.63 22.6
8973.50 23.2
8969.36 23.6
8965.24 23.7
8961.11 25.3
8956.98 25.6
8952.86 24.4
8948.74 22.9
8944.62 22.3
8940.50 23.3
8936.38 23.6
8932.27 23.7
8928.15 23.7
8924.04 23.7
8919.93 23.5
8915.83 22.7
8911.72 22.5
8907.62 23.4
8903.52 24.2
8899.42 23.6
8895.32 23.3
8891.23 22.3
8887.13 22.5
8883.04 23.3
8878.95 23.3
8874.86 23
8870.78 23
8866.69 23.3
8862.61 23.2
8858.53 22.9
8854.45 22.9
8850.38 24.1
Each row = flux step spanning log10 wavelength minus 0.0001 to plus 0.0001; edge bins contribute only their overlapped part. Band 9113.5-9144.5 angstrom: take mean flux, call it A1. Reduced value 22.2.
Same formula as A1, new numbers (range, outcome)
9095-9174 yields 22.5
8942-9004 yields 23.1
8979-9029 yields 22.1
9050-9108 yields 22.2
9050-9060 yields 21.3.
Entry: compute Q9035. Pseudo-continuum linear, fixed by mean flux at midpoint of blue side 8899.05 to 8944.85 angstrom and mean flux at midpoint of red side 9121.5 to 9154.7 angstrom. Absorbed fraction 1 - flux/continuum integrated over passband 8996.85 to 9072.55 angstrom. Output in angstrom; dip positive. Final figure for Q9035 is 3.0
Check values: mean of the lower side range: 23.4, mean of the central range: 22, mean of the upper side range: 22.5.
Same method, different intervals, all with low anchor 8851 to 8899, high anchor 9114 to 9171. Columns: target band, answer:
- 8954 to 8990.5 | -1.0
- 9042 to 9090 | 1.1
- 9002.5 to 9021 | 0.8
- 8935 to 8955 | -0.4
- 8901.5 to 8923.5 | -0.3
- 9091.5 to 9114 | -0.2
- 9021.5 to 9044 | 0.6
